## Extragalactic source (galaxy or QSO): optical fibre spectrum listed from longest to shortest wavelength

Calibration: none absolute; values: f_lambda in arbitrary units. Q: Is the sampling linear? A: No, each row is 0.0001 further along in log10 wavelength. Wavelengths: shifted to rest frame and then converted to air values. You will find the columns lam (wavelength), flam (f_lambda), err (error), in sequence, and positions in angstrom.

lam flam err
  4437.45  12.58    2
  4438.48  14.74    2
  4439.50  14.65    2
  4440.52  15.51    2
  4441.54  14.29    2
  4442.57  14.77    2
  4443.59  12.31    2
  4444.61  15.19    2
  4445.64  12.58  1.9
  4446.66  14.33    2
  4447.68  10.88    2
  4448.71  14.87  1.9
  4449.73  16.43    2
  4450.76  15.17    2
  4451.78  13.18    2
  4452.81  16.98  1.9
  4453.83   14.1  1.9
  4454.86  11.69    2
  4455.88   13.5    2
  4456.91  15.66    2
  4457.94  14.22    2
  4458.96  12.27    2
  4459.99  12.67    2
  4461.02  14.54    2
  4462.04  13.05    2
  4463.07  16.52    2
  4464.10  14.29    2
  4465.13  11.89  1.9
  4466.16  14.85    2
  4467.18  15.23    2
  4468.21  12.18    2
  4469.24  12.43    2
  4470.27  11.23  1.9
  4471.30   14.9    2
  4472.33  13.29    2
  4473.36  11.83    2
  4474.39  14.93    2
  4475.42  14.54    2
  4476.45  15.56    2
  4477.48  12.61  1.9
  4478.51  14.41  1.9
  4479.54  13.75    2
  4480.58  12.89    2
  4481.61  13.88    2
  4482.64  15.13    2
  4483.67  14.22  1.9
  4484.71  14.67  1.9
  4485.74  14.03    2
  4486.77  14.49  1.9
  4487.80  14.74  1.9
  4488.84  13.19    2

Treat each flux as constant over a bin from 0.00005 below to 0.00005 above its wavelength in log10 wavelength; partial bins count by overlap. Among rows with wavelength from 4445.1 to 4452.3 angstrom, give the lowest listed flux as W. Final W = 10.88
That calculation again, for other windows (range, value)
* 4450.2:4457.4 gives 11.69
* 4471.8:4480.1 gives 11.83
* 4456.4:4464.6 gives 12.27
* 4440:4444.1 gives 12.31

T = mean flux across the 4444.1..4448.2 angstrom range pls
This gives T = 13.2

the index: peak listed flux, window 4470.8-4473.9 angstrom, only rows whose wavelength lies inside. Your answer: 14.9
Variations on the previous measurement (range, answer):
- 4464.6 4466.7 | 14.85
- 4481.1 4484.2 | 15.13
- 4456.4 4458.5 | 15.66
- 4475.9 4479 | 15.56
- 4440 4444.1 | 15.51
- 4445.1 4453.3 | 16.98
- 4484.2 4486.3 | 14.67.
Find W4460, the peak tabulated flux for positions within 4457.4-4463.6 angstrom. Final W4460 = 16.52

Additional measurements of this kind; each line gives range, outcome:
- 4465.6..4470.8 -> 15.23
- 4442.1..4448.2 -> 15.19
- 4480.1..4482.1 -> 13.88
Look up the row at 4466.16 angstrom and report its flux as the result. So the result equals 14.85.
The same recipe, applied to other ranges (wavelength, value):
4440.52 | 15.51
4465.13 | 11.89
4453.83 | 14.1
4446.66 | 14.33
